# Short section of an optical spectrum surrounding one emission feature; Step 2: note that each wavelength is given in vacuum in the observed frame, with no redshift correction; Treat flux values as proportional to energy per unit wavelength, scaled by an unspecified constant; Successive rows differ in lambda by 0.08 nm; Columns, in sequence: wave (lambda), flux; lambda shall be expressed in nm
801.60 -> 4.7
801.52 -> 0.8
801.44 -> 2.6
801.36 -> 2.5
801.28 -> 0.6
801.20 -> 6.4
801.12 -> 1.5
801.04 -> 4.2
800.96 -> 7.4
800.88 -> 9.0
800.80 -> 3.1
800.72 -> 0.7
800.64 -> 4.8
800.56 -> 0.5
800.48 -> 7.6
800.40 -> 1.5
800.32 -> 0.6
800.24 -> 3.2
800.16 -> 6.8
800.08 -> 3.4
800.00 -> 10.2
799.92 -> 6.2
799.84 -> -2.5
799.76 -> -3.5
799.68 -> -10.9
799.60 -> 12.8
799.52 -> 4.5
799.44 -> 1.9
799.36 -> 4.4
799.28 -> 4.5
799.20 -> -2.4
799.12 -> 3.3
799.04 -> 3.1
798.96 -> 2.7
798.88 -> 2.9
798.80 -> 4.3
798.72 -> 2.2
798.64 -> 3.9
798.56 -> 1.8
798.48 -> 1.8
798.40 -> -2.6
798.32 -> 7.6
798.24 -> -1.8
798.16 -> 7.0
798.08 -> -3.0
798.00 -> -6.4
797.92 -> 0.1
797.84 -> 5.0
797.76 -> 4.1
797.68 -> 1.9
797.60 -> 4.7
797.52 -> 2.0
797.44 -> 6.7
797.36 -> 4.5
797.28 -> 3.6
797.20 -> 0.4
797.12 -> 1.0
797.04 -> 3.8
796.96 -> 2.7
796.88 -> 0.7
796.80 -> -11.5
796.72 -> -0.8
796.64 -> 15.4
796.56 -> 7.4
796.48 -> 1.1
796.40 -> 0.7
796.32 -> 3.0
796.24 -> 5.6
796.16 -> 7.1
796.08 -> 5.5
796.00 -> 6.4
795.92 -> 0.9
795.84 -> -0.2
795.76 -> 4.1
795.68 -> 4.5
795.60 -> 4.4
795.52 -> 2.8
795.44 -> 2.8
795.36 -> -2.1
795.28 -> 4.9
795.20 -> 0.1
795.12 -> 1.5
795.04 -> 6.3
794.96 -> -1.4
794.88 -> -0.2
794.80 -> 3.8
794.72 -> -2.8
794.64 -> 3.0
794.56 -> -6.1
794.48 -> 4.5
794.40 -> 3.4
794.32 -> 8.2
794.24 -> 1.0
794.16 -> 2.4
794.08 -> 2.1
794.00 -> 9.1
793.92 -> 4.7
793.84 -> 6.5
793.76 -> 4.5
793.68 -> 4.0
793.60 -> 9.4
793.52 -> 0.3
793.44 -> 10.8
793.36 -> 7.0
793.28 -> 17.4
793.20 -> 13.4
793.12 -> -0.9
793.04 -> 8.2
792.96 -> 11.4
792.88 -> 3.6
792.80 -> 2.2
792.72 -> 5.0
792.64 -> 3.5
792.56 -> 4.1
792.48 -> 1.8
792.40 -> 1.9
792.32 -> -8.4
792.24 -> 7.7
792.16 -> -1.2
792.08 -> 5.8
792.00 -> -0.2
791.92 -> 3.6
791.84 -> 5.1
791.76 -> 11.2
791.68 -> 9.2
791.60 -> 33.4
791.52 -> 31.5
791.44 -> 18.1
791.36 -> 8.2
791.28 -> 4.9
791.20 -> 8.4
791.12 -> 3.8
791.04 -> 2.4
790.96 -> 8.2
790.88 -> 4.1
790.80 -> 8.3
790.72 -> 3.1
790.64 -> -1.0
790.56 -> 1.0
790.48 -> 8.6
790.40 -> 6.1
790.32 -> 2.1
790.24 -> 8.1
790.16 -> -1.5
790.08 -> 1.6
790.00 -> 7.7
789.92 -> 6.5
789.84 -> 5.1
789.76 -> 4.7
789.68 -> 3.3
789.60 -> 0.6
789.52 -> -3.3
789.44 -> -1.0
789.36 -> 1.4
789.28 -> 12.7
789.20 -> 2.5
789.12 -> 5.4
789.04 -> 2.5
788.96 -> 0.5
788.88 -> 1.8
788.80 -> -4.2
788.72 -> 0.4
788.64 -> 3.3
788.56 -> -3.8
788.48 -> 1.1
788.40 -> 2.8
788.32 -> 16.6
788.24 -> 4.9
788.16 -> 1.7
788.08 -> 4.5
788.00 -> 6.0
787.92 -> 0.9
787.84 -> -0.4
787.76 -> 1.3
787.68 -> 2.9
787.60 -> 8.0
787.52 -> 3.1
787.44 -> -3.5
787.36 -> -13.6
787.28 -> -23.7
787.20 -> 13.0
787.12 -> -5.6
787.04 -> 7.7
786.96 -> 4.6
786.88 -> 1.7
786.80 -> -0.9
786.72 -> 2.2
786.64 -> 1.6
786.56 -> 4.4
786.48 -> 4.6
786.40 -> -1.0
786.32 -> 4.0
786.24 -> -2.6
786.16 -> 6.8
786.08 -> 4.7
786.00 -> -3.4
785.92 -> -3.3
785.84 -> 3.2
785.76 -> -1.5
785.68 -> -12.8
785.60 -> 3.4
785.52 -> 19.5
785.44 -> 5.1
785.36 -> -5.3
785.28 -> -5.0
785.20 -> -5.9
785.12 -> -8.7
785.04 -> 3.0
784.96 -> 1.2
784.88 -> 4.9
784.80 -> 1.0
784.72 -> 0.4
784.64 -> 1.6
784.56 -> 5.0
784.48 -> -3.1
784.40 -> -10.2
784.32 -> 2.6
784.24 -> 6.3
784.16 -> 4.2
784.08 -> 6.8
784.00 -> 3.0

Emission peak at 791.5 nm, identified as H-alpha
